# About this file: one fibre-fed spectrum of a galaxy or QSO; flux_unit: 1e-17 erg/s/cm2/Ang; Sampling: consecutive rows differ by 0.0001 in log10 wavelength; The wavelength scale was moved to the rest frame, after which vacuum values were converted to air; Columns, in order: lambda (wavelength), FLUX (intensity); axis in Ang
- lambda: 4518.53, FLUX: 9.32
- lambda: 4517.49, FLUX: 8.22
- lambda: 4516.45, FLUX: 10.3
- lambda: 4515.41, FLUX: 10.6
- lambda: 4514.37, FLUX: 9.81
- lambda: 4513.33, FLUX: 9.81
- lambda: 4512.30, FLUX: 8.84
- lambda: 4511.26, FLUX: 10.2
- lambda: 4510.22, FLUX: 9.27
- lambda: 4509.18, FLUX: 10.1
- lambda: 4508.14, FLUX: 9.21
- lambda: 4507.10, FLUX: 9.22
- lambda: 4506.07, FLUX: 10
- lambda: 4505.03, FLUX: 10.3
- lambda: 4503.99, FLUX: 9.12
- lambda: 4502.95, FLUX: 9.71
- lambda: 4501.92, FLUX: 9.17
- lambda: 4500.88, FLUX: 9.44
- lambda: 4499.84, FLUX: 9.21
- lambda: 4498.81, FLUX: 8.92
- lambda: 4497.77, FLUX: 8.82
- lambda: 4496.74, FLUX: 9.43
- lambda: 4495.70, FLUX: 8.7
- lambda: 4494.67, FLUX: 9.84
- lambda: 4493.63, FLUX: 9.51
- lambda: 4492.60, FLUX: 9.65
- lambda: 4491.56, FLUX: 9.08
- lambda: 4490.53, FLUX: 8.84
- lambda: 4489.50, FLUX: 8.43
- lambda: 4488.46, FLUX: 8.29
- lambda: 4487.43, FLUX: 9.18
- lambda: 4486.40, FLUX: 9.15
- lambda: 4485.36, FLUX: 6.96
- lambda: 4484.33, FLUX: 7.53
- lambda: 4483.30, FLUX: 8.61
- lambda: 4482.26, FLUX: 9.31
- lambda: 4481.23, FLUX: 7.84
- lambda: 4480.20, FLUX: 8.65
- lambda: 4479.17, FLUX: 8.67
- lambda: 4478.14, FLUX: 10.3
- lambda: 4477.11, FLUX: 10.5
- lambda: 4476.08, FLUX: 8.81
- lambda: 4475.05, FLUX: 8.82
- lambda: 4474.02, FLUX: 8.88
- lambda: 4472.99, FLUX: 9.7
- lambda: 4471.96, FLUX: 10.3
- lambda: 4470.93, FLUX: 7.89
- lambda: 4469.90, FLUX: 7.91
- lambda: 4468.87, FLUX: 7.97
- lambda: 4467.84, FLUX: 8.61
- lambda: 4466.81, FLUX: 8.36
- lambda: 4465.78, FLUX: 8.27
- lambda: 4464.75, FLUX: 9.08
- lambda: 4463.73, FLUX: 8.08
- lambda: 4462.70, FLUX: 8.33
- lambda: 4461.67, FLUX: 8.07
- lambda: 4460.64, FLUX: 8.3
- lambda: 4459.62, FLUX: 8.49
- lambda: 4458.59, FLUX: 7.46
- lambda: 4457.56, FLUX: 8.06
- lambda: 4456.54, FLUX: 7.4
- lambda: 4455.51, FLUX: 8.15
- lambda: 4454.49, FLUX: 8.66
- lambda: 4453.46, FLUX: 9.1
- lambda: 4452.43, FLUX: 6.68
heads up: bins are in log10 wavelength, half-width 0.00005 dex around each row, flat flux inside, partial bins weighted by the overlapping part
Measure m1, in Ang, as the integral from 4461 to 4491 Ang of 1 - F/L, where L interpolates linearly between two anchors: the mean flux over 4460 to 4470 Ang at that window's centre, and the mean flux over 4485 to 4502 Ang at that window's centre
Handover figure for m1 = -0.32 Ang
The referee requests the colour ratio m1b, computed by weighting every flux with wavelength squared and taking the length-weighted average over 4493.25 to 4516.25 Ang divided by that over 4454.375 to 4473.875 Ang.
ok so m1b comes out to 1.16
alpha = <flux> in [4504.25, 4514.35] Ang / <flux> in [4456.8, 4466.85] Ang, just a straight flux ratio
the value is 1.17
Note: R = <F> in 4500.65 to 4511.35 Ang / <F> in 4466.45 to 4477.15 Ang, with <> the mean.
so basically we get 1.1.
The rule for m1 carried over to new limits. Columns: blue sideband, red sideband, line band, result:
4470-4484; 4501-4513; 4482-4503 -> 0.89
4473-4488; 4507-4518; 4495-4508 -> 0.01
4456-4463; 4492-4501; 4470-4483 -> -0.77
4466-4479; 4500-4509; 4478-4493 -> 0.89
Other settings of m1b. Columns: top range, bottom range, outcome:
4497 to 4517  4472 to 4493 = 1.09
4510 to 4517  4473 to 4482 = 1.10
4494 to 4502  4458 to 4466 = 1.13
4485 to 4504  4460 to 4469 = 1.10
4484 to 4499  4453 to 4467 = 1.08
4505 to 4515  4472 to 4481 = 1.05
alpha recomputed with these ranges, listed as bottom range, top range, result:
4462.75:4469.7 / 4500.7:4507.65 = 1.14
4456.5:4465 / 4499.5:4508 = 1.17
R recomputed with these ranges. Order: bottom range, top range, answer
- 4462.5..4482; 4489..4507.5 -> 1.06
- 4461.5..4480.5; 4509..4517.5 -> 1.11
